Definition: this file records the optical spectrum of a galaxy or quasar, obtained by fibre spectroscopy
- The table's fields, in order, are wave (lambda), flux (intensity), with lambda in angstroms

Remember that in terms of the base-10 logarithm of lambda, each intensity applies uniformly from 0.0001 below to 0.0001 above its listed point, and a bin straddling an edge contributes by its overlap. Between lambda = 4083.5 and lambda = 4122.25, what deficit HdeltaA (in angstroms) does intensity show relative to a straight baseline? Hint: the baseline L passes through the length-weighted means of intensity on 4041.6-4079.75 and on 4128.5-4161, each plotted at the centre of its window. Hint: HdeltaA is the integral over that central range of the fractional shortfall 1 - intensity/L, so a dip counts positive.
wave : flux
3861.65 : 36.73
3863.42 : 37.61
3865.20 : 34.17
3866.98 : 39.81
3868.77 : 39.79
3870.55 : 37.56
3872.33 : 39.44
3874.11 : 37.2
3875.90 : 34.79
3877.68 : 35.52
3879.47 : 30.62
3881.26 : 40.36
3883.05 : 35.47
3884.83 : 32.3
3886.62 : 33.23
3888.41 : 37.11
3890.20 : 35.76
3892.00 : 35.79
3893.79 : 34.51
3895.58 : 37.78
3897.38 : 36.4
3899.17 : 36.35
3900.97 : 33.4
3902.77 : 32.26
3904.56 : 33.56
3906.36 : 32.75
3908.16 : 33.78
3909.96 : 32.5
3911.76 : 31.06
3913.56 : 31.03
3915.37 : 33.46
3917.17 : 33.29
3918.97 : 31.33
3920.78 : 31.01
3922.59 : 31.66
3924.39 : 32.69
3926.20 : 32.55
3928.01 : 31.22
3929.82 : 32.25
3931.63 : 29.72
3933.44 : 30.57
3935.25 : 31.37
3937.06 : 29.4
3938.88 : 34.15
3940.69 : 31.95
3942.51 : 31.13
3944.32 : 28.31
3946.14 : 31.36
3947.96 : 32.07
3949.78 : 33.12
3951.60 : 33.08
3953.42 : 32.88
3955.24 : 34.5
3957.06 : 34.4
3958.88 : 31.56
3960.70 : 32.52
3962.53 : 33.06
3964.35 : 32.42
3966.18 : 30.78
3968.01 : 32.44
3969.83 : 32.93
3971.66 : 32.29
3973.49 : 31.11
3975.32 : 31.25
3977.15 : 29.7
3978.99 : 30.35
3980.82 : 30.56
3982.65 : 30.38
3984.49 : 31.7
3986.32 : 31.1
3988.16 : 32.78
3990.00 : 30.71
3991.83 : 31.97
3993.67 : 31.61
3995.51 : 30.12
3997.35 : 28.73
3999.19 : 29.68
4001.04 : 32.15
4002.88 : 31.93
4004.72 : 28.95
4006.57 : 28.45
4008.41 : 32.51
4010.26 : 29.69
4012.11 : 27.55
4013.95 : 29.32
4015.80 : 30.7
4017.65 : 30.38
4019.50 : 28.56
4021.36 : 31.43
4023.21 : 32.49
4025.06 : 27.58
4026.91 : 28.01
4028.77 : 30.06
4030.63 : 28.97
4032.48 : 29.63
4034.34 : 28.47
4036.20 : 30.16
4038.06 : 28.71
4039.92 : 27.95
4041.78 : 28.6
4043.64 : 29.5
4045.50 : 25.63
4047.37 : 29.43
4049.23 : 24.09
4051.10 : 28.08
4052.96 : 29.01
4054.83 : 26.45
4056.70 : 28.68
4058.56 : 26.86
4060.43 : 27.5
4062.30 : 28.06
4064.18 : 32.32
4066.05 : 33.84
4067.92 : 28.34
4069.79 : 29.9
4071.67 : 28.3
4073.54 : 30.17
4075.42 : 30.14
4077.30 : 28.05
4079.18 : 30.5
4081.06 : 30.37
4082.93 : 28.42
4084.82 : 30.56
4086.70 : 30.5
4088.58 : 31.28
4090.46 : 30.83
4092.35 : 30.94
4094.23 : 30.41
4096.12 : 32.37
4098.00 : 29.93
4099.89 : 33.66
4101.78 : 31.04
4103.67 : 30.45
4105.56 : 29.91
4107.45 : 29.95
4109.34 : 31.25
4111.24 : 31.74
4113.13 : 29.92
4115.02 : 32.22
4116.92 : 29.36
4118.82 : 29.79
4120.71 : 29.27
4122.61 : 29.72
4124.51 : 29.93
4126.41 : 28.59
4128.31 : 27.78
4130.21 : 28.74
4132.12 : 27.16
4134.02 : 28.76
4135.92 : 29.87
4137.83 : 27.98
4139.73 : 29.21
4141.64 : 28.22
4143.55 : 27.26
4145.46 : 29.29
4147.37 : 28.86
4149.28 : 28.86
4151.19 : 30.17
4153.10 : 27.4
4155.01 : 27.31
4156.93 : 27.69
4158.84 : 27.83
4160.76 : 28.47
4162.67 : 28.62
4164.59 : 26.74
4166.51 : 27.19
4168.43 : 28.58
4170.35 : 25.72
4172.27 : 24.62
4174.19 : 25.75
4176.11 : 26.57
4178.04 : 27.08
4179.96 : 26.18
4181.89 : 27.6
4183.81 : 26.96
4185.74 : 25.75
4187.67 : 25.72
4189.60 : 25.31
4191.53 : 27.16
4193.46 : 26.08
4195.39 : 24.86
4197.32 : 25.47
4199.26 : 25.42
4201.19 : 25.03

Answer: -2.9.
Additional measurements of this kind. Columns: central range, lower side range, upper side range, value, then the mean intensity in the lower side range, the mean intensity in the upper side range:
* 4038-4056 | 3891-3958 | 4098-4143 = 1.82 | 32.7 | 29.7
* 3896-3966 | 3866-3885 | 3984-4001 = 3.32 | 36.8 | 31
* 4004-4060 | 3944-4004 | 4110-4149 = 3.44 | 31.6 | 29.2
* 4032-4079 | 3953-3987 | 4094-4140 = 3.10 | 31.9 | 30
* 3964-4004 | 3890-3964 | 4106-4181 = 0.49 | 32.7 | 28.5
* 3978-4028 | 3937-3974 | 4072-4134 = 1.92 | 32.2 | 30.1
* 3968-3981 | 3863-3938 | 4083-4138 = 0.55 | 34.1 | 30.1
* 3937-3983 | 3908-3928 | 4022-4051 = -1.52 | 32.1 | 28.6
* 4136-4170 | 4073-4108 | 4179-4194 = -0.51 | 30.5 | 26.3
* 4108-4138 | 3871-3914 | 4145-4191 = -1.13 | 34.8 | 27.2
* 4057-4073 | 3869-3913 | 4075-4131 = 0.89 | 35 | 30.3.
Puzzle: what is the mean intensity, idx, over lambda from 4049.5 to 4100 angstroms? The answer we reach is 29.7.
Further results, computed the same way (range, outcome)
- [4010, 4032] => 29.6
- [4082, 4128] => 30.5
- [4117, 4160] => 28.6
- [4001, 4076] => 29.2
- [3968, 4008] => 30.9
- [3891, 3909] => 34.7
